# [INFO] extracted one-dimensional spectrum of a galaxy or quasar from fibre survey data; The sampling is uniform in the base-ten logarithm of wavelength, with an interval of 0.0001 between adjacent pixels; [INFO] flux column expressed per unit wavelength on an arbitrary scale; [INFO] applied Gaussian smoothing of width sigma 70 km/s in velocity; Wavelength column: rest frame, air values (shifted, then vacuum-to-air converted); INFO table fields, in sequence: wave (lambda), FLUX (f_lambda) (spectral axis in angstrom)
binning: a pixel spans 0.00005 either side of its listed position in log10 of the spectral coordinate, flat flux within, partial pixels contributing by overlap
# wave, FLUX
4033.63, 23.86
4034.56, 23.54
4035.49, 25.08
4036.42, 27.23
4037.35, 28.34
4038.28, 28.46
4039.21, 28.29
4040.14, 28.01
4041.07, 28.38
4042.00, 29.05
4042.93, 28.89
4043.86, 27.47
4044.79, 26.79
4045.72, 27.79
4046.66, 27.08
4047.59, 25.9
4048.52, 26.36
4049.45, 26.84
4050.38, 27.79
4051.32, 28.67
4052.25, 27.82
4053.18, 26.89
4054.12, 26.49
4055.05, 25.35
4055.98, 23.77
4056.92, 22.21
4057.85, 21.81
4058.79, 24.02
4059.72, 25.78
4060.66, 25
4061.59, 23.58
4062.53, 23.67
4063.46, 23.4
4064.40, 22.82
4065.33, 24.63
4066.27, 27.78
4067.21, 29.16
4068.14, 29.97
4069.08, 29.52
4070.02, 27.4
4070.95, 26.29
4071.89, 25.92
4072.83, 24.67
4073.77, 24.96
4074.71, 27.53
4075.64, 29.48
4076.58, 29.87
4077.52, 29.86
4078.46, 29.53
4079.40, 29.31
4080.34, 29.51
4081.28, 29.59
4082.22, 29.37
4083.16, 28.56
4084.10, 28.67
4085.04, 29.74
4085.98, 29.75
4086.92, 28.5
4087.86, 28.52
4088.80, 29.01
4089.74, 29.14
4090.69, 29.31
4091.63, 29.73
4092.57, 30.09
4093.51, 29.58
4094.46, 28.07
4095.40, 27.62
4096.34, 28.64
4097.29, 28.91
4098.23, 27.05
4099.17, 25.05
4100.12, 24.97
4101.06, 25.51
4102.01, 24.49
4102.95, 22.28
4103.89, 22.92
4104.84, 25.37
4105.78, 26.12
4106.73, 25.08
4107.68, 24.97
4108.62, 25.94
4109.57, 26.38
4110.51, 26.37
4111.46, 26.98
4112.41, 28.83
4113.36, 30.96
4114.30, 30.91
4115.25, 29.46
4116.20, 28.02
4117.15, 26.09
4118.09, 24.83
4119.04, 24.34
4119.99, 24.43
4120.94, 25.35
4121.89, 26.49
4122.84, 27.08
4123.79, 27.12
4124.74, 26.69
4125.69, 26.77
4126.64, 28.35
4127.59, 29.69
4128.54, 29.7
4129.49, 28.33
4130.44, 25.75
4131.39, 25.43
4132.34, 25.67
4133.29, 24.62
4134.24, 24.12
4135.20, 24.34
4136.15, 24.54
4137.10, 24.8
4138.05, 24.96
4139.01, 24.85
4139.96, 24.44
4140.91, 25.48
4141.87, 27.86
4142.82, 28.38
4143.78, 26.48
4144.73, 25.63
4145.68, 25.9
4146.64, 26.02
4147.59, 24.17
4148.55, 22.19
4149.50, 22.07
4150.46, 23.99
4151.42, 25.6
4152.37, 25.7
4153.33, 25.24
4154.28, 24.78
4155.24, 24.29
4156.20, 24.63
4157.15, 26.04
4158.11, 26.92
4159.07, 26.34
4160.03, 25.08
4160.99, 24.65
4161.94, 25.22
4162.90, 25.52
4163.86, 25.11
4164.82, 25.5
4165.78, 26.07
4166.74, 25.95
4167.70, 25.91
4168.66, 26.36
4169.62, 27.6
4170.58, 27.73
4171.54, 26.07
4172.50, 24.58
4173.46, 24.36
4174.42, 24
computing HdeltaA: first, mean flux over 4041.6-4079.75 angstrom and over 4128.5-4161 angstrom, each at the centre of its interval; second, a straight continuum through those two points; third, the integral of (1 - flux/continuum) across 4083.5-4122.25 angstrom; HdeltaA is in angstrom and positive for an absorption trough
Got -1.8 angstrom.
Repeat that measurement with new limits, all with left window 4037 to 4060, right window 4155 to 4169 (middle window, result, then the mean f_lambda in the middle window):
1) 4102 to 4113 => 0.2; 25.6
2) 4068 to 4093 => -2.1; 28.6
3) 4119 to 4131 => -0.5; 27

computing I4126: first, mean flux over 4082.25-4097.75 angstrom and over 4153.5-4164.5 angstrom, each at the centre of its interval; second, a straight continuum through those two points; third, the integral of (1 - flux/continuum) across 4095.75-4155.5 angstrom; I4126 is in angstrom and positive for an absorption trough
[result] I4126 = 2.40 angstrom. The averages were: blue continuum 29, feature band 26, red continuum 25.3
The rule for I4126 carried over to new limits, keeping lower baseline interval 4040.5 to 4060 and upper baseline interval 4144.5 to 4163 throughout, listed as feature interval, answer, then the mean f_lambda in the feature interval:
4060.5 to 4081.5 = -0.8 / 27.1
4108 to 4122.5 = -0.8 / 27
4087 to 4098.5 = -1.3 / 28.8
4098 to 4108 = 0.3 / 24.8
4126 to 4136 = -0.5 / 26.5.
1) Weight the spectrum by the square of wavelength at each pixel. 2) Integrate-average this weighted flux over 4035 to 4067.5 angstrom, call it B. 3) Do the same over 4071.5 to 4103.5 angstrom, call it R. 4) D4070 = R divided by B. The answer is 1.1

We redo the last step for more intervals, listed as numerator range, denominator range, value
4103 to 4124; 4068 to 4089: 0.94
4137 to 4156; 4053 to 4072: 1.03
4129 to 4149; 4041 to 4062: 1.01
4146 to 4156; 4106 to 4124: 0.93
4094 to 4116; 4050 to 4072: 1.06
